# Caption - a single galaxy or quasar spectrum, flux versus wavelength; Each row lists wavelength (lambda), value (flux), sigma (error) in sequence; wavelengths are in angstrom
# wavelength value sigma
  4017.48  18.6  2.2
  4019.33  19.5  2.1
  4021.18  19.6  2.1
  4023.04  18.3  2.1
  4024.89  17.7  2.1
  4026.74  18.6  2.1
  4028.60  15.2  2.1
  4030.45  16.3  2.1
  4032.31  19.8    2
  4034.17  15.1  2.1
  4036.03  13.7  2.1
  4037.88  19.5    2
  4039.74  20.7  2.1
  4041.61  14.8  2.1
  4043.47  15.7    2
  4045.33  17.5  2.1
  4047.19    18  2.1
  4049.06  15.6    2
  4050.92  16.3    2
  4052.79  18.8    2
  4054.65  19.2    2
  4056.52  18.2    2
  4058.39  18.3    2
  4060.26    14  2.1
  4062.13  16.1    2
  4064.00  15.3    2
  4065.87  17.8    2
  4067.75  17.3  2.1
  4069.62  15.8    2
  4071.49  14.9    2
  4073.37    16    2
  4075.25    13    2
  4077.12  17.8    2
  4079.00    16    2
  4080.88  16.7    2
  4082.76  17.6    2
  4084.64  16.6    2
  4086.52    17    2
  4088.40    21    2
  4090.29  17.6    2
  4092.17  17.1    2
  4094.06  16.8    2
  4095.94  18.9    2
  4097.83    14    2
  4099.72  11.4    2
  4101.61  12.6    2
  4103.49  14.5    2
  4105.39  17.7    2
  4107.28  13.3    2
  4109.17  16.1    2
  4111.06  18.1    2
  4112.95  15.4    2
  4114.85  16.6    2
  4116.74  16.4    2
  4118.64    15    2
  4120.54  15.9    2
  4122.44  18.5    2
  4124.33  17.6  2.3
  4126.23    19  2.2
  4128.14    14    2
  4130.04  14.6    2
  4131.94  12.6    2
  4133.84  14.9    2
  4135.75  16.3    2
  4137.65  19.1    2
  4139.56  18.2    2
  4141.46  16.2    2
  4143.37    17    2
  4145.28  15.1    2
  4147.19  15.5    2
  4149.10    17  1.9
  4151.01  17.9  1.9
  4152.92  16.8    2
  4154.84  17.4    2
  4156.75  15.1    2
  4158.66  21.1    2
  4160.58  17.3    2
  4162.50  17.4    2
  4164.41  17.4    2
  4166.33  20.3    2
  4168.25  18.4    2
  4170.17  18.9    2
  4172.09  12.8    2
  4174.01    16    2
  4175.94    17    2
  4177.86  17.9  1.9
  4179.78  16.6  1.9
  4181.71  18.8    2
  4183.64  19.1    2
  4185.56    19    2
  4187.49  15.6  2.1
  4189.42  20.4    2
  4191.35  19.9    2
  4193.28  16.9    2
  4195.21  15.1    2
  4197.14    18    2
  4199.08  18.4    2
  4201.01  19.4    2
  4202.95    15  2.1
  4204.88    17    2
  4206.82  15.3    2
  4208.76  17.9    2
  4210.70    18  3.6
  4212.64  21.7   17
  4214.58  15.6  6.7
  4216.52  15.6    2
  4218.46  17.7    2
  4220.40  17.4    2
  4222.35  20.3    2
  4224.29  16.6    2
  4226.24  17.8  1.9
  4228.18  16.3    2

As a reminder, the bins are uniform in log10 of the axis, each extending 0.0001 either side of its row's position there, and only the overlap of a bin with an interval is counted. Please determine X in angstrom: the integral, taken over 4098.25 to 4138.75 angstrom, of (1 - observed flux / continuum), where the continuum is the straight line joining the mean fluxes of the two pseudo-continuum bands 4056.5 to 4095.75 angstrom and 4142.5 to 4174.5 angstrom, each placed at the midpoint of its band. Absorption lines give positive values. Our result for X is 3.0 angstrom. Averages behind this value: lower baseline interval 16.7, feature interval 15.7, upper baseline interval 17.2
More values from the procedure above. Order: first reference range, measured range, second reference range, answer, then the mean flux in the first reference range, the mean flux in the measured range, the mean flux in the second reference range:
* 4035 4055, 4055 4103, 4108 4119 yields 1.2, 17.2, 16.3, 16.3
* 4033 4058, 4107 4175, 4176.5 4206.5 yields 3.4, 17.2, 16.7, 17.7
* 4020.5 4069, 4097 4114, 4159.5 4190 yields 2.5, 17.2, 14.8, 17.7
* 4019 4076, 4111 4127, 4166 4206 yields 0.4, 17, 16.9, 17.6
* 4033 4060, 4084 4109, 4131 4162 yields 1.4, 17.2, 16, 16.7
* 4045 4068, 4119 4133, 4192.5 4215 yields 1.0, 17.1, 16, 17.4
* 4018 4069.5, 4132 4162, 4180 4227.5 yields 1.2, 17.3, 16.9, 17.7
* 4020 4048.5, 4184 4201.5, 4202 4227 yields -0.7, 17.4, 18.1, 17.4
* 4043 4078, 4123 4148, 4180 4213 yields 1.6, 16.6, 16.2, 17.9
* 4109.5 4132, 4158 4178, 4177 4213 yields -0.4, 16.3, 17.6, 17.8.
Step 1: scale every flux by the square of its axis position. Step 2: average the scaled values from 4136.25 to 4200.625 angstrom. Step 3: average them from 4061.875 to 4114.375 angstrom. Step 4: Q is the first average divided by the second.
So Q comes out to 1.13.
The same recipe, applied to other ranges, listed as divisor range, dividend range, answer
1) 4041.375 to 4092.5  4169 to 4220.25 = 1.10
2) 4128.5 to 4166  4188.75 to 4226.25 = 1.09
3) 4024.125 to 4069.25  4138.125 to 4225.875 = 1.10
